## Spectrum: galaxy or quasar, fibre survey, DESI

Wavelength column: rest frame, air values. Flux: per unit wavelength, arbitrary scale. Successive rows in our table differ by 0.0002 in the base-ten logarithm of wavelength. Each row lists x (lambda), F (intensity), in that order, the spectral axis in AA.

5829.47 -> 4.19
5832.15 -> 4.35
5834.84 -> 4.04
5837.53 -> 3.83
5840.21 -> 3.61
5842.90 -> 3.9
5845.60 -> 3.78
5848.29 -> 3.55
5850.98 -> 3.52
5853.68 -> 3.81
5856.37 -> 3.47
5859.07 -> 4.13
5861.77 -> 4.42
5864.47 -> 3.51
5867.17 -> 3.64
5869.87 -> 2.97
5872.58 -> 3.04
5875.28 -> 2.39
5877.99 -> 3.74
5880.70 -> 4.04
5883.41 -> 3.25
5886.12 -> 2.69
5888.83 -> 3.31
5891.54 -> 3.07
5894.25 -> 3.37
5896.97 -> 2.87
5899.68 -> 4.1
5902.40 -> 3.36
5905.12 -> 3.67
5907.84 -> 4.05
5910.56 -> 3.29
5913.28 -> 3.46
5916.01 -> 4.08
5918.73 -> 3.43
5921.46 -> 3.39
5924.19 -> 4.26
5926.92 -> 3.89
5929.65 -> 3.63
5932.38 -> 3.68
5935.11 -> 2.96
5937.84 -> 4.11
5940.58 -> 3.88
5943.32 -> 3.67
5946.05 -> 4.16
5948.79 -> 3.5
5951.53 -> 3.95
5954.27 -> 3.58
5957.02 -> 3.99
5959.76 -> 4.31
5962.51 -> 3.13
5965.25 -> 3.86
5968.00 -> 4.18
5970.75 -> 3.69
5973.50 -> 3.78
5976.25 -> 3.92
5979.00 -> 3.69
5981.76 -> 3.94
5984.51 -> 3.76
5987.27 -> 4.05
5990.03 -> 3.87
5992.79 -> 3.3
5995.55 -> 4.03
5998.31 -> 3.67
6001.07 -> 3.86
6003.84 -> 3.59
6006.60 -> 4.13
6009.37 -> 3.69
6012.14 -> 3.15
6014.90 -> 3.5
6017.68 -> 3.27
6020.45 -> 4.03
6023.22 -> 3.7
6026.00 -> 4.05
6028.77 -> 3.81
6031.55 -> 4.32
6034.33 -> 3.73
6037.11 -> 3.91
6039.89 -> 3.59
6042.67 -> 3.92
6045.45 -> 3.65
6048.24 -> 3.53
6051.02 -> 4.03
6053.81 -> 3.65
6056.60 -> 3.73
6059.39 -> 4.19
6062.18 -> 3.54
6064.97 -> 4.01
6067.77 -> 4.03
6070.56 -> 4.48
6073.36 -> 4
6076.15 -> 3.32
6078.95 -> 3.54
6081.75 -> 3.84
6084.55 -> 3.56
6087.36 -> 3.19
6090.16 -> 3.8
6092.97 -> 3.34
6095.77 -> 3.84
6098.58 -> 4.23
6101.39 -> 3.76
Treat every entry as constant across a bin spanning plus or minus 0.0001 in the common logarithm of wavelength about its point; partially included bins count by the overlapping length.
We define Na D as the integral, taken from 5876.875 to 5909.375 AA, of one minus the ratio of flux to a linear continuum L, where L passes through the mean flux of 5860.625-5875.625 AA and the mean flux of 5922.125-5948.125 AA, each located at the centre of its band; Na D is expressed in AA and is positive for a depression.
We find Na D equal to 0.7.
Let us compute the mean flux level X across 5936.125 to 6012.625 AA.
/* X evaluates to 3.8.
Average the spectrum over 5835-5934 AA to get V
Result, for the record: 3.57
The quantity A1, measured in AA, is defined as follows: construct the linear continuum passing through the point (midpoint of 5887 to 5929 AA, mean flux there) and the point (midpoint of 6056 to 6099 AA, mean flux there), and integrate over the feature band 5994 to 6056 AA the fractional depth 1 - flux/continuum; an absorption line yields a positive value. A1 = -0.81 AA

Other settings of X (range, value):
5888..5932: 3.58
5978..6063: 3.77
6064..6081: 3.89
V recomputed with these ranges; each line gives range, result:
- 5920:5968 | 3.77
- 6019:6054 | 3.85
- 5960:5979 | 3.79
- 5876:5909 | 3.44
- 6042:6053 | 3.77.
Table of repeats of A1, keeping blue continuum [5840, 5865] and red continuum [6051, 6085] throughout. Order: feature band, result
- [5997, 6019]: 1.2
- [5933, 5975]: 0.3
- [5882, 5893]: 2.0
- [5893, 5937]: 2.3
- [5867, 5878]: 2.2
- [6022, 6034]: -0.4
